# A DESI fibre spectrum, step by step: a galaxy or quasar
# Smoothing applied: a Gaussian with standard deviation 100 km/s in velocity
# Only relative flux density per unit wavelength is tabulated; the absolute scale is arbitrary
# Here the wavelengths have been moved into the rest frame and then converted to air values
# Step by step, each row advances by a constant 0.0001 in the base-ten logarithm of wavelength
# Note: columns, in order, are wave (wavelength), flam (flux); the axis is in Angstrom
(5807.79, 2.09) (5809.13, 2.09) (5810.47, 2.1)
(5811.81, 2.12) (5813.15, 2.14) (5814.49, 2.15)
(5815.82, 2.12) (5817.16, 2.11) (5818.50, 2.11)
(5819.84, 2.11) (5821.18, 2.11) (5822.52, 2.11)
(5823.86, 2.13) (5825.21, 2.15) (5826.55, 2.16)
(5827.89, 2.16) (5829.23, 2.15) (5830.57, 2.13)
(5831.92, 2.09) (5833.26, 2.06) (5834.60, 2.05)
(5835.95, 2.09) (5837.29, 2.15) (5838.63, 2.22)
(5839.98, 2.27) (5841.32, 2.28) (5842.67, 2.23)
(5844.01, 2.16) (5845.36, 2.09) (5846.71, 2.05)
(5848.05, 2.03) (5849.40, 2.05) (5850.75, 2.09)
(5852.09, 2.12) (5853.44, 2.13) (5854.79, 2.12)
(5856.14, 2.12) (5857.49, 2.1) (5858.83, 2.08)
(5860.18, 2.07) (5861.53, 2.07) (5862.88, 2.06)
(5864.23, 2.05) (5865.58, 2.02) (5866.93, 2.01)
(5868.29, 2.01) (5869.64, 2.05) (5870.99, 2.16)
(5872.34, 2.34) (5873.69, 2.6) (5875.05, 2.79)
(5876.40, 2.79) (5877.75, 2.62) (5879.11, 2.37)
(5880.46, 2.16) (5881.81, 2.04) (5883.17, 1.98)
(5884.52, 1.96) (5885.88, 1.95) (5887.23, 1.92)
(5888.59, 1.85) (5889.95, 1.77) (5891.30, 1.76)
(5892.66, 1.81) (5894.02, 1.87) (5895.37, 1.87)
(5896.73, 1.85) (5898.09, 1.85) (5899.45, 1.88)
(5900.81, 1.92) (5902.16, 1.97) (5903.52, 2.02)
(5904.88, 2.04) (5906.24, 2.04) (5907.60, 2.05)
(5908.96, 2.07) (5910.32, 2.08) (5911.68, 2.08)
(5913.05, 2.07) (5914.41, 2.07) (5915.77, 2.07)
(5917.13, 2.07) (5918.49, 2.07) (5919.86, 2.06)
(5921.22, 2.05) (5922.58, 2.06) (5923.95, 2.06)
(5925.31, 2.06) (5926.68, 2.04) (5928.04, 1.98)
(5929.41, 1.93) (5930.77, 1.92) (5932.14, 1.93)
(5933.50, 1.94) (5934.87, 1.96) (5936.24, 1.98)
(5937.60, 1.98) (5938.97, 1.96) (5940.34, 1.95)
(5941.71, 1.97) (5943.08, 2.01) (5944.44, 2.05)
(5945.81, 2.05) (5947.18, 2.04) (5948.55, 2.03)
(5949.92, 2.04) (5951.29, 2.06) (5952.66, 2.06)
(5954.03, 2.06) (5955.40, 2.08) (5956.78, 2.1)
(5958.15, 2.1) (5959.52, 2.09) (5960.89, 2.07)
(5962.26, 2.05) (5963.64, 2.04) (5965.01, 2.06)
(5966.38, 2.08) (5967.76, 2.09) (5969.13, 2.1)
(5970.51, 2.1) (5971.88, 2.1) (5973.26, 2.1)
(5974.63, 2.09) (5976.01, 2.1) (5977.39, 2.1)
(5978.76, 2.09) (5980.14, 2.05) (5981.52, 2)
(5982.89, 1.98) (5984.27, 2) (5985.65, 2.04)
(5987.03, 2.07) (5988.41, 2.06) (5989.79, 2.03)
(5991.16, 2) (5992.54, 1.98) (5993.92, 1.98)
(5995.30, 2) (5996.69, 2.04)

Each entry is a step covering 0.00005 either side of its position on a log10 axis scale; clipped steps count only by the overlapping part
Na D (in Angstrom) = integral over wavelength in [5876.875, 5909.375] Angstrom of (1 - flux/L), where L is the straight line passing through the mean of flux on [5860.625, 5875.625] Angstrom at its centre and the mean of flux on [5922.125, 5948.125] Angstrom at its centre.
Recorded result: 1.97 Angstrom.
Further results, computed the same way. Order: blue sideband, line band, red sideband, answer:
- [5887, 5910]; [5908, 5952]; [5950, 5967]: -0.6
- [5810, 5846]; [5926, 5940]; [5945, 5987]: 0.8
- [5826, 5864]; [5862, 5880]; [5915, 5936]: -1.8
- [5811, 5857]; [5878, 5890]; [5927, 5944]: 0.1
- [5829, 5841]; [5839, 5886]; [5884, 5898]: -4.2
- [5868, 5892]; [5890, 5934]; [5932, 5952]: 2.1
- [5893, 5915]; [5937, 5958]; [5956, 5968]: 0.2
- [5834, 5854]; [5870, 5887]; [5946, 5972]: -1.5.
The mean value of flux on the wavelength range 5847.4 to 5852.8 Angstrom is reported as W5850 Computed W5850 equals 2.07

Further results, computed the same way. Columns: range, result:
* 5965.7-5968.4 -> 2.08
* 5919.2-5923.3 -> 2.06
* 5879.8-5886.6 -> 2.02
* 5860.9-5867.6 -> 2.04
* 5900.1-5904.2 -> 1.97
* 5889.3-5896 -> 1.82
